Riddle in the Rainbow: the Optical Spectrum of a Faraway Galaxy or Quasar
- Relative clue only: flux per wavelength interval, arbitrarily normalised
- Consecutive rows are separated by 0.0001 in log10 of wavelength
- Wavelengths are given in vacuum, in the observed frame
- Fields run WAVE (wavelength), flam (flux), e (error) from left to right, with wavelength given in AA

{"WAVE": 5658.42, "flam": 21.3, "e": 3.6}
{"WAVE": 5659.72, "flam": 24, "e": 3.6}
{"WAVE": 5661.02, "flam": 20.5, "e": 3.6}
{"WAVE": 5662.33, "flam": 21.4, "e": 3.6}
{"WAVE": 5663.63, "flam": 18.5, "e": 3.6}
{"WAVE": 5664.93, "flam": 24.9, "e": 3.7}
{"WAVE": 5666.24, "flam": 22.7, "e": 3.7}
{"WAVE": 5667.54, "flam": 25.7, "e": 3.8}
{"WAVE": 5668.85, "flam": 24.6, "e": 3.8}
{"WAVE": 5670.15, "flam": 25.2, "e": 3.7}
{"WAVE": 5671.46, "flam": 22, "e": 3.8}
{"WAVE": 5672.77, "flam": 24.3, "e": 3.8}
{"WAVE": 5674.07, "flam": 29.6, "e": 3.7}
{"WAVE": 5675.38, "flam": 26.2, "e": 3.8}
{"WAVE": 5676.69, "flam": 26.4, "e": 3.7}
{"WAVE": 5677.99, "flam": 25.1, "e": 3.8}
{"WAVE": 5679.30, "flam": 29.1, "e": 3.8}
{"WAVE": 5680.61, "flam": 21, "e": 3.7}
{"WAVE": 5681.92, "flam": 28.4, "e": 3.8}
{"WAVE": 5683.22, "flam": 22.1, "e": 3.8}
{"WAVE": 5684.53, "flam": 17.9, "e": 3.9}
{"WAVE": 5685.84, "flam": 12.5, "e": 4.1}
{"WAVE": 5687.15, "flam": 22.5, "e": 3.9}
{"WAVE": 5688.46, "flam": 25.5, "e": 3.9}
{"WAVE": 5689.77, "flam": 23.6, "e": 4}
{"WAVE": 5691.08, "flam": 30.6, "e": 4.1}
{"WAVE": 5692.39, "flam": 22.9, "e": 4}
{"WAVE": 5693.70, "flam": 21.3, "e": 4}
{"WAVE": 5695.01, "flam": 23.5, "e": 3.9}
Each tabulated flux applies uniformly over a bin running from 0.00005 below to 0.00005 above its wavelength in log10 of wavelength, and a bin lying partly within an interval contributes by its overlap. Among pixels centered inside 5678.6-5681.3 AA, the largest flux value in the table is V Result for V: 29.1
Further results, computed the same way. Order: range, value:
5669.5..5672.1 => 25.2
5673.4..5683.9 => 29.6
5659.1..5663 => 24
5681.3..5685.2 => 28.4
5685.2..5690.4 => 25.5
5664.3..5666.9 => 24.9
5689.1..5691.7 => 30.6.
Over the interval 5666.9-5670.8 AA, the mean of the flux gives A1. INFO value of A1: 25.2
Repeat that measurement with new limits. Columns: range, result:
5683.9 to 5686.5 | 15.2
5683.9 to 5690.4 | 20.4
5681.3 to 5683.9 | 25.2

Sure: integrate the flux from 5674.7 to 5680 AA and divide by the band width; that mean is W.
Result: 26.6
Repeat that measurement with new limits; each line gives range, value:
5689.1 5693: 25.7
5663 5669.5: 23.3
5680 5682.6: 24.8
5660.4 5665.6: 21.3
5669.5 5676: 25.4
